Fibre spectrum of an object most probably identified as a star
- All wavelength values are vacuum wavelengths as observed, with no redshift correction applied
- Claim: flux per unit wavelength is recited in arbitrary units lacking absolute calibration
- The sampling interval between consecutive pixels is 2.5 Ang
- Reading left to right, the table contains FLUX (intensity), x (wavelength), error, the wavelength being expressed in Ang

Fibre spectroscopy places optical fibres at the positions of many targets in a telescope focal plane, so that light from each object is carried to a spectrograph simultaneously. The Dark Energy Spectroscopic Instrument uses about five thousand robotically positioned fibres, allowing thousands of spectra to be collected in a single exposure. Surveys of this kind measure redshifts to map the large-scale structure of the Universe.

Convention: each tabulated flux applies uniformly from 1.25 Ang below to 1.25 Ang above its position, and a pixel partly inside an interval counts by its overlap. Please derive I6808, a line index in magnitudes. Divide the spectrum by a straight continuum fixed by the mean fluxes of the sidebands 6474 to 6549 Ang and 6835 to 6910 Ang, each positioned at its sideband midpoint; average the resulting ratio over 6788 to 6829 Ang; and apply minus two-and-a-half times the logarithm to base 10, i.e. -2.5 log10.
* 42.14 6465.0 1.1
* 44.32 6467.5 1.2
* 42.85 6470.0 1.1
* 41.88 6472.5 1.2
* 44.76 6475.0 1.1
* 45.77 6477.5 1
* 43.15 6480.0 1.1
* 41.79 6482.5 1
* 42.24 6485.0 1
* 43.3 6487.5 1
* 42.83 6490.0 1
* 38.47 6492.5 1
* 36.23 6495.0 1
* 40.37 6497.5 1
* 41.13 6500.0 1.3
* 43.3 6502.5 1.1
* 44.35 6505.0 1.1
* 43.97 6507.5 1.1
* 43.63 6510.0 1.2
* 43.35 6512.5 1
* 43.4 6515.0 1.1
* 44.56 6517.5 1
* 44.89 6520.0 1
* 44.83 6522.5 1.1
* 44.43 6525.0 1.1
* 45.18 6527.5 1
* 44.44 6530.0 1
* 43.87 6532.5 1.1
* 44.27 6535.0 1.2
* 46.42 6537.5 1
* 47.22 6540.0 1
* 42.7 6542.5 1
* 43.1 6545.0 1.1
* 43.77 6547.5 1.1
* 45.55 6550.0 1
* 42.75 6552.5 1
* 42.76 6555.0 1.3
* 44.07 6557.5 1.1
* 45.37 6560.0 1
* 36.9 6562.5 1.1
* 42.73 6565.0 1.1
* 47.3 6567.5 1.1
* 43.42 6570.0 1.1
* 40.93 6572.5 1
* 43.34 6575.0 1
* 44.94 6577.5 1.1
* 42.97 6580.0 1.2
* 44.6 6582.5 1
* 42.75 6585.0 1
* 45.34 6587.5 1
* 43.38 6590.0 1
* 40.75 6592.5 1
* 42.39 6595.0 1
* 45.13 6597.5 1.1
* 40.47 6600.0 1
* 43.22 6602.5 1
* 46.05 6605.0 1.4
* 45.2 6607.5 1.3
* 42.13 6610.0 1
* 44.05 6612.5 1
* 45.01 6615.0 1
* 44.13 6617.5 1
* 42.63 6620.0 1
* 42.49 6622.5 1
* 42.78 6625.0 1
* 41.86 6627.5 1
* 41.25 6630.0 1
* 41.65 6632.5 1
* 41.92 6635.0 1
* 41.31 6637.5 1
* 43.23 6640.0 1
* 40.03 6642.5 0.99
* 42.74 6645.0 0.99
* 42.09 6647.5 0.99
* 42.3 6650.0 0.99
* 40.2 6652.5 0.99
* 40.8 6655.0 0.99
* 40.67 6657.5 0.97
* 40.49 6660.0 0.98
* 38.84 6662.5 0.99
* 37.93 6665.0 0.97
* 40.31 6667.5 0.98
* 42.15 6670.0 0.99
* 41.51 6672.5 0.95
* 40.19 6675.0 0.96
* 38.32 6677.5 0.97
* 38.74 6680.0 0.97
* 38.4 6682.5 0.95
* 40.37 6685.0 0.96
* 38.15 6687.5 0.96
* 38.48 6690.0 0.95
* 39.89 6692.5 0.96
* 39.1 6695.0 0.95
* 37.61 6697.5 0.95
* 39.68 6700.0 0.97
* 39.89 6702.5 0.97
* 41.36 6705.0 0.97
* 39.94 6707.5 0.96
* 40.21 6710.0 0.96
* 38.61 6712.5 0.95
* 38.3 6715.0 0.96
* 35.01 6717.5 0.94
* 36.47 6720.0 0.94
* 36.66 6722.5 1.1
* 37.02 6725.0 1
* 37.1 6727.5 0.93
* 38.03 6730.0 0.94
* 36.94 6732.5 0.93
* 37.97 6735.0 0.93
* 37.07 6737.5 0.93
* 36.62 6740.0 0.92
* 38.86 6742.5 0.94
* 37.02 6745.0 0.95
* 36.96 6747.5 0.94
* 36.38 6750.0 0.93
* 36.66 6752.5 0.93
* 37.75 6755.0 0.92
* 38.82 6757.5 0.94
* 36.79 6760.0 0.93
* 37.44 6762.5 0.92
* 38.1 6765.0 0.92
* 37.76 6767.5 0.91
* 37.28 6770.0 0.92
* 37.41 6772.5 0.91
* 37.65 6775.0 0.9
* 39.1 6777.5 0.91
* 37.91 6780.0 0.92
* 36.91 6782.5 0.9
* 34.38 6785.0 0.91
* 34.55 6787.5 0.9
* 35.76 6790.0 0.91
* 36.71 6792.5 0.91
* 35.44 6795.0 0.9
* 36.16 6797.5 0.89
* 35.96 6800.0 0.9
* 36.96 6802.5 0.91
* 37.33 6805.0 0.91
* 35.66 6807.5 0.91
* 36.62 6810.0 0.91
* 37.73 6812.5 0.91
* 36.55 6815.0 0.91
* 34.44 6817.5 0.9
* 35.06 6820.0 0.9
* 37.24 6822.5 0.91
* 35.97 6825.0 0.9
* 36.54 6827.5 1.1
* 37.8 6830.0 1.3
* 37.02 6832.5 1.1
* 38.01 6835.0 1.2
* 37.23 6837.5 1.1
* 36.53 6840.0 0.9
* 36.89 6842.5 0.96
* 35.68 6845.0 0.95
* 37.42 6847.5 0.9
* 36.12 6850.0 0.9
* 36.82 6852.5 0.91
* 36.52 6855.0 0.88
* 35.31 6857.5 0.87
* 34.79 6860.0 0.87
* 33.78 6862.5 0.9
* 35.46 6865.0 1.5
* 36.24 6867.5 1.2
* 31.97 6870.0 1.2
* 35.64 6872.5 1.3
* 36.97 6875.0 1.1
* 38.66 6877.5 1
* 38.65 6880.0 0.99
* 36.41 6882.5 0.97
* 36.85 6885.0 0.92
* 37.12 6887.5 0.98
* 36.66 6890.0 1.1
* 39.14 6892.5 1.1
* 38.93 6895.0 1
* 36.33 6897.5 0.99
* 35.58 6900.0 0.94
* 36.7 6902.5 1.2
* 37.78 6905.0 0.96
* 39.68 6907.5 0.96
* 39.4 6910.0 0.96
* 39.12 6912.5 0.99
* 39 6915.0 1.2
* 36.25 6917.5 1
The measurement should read 0.05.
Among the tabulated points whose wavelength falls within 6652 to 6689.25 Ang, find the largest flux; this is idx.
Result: 42.15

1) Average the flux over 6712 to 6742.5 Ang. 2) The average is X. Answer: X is 37.2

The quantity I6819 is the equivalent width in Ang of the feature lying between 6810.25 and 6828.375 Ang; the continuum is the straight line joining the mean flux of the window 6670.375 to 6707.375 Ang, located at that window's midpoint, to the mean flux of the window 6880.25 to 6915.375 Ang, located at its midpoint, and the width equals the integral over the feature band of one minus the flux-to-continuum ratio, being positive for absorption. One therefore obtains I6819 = 1.03 Ang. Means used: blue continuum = 39.5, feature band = 36.2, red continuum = 37.8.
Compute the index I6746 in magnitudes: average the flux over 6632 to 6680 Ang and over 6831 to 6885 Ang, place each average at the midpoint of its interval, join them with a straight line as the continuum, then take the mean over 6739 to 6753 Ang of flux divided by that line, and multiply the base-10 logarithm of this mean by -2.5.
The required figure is 0.05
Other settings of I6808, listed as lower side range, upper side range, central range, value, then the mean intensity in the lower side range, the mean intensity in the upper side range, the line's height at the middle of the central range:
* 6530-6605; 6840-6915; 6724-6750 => 0.07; 43.6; 36.8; 39.9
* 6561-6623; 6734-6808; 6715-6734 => 0.05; 43.3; 37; 38.6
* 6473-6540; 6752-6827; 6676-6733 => 0.01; 43.3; 36.7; 38.7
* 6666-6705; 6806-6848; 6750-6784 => 0.01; 39.6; 36.6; 37.9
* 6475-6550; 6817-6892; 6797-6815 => 0.02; 43.4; 36.4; 37.4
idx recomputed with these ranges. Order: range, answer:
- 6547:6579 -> 47.3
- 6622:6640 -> 43.23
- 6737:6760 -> 38.86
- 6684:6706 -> 41.36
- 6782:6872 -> 38.01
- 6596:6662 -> 46.05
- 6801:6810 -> 37.33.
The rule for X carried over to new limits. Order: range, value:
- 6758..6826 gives 36.7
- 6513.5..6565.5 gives 44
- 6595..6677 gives 42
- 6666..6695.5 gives 39.6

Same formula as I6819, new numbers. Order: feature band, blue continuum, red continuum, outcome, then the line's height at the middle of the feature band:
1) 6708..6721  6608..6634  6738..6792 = 0.4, 39.1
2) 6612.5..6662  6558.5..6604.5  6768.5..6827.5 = -0.6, 41.4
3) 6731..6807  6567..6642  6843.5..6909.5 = 4.2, 39.2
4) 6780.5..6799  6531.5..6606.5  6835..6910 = 1.3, 38.6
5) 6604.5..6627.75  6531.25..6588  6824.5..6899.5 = -0.7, 42.4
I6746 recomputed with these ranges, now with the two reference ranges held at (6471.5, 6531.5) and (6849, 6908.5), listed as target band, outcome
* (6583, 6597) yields -0.04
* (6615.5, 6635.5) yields -0.04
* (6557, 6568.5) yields -0.03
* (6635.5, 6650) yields -0.03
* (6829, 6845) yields 0.01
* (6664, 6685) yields 0.01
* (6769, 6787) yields 0.03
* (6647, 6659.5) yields -0.02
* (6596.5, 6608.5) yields -0.07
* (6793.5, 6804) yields 0.05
